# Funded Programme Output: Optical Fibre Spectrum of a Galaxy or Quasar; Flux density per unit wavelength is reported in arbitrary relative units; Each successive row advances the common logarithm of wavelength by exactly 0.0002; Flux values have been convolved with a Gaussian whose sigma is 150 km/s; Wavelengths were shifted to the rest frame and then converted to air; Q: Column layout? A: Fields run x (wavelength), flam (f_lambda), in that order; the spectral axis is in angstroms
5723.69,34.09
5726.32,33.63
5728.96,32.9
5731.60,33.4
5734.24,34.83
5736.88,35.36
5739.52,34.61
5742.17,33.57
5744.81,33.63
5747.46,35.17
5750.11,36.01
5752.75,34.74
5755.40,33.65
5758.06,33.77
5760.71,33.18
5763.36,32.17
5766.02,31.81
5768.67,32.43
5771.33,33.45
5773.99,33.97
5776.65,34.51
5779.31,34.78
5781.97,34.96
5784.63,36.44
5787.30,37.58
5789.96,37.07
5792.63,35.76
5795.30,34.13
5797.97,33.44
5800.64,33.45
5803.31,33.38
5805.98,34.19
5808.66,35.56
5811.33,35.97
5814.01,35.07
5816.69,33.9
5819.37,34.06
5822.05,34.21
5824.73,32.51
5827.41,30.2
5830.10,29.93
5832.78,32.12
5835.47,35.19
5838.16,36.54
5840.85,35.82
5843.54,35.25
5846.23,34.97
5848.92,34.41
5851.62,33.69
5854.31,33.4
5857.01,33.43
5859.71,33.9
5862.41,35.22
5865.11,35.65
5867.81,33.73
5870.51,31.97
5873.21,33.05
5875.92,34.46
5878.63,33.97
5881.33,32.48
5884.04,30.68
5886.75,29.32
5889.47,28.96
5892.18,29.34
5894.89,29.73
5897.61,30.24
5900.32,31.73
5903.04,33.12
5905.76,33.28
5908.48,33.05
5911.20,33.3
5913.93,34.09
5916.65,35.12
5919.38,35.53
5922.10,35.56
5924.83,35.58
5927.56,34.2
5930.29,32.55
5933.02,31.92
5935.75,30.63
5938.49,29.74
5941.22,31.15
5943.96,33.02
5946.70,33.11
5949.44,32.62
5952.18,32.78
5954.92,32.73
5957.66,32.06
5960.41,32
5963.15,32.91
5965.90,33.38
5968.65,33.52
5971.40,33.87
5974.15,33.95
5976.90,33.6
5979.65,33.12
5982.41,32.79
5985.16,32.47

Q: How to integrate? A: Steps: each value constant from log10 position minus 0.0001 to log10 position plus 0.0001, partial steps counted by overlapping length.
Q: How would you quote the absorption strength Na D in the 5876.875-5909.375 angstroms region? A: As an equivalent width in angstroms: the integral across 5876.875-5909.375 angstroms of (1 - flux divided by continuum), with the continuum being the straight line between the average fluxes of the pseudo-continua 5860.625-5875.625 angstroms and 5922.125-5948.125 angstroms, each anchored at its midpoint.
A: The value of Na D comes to 2.1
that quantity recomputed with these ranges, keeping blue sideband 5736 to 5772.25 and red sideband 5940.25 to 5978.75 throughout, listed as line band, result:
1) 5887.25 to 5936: 0.70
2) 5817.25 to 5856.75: -0.33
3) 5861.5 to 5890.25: 0.50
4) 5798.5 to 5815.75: -0.49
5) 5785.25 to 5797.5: -0.84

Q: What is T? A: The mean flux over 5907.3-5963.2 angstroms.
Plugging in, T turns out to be 33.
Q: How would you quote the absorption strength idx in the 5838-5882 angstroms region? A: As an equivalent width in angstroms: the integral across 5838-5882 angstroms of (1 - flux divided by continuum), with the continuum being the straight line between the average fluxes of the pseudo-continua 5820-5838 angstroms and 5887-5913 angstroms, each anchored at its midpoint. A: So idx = -2.8 angstroms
